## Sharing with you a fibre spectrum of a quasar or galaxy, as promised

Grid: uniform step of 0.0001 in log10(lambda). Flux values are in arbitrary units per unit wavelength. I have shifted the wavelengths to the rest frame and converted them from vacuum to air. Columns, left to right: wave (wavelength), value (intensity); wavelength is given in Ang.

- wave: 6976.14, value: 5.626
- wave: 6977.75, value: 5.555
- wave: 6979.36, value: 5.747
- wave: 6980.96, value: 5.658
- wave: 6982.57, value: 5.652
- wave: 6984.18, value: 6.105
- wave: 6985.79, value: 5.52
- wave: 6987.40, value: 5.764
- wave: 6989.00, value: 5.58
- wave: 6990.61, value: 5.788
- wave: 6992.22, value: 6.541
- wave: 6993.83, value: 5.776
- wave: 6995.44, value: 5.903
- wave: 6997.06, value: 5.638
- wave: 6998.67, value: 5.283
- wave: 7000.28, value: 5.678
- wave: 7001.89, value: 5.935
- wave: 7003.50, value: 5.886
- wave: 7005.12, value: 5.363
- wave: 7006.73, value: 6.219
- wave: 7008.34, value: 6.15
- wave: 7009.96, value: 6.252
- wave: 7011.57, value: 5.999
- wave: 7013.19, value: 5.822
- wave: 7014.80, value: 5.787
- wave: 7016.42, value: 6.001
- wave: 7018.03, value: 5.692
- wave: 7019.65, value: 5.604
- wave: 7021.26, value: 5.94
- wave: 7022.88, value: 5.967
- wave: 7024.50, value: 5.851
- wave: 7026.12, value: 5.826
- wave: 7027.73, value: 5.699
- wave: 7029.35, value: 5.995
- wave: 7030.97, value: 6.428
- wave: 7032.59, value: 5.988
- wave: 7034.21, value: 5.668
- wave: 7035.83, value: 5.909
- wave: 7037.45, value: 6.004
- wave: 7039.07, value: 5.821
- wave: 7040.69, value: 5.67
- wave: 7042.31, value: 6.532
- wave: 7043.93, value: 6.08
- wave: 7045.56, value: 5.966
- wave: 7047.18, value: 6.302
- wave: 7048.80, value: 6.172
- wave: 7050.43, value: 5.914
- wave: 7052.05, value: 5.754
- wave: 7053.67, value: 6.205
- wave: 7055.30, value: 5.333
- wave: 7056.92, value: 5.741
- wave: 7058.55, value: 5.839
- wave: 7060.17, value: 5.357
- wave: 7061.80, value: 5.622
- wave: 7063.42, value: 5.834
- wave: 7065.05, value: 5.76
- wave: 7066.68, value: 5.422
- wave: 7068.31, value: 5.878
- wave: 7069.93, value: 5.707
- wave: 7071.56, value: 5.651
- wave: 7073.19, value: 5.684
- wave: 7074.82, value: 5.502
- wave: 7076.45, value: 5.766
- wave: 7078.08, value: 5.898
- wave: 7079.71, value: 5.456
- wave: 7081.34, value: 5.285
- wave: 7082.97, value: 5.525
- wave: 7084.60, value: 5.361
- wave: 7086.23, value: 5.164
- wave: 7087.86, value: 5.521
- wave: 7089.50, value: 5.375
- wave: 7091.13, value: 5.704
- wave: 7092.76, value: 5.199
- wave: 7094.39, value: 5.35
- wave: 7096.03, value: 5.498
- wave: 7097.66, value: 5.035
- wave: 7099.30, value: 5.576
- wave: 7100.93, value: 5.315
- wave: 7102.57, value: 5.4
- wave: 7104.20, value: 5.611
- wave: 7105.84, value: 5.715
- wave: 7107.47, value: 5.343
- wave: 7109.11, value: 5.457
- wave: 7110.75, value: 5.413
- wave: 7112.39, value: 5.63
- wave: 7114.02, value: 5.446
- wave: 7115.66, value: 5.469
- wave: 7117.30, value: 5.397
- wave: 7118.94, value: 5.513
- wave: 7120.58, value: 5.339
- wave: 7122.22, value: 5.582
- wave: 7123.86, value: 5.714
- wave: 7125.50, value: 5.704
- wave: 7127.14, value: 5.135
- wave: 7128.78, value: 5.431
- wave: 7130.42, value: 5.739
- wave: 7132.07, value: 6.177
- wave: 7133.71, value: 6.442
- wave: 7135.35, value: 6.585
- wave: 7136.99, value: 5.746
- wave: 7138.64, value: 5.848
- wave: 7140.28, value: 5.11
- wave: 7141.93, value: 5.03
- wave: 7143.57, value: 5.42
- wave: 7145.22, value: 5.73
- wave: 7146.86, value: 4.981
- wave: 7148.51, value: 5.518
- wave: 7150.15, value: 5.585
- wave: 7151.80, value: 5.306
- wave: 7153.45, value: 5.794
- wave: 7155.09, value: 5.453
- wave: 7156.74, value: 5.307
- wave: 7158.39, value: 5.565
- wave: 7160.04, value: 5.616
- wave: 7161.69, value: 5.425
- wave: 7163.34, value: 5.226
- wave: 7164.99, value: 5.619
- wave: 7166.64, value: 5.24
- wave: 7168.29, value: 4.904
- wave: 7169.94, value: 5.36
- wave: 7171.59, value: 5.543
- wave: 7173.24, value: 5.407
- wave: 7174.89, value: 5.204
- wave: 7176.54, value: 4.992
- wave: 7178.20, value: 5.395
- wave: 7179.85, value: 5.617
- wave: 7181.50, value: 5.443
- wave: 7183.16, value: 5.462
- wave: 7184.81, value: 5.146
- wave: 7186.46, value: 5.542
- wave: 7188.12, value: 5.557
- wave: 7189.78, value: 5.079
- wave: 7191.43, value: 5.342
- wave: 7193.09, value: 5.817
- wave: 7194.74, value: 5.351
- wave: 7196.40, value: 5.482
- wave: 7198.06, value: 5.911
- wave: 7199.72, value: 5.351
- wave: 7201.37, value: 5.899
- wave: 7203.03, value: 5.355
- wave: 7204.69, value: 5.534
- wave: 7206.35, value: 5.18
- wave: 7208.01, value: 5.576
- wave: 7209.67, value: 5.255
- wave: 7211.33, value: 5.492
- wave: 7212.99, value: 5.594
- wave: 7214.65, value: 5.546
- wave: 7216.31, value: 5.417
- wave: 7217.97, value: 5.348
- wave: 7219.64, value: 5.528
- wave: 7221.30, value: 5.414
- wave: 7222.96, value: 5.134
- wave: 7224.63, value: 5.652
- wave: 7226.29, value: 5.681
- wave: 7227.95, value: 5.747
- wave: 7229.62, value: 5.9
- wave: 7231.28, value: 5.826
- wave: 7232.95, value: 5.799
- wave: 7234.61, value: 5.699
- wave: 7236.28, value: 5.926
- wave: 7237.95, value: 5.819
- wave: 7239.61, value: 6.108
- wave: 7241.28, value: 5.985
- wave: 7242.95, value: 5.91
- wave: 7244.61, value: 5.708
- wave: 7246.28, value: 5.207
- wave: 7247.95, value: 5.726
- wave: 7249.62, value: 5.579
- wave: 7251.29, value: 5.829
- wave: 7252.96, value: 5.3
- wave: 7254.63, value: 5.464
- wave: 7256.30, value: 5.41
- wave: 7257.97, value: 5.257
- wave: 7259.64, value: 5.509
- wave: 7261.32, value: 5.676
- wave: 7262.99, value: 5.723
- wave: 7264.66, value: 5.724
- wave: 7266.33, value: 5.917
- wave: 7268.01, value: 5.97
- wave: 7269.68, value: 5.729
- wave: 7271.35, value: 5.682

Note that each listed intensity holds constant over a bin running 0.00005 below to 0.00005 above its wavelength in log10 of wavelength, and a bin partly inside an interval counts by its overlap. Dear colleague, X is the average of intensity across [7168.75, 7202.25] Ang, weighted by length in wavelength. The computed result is 5.44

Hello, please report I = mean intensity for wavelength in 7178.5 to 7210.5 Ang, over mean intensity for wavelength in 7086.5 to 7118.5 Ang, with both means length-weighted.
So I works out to 1.0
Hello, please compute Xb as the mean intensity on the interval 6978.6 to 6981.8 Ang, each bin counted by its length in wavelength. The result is 5.71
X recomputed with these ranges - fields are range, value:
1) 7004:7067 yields 5.89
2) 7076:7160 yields 5.52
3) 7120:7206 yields 5.5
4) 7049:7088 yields 5.64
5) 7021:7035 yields 5.93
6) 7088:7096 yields 5.42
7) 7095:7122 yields 5.45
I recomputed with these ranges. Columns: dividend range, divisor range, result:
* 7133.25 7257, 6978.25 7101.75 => 0.96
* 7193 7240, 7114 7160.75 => 1.00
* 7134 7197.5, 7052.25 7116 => 0.98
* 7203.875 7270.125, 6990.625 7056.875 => 0.95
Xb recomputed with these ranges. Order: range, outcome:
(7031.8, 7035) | 5.83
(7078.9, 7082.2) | 5.37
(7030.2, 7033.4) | 6.2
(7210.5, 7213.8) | 5.54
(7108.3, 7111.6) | 5.43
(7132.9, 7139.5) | 6.15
